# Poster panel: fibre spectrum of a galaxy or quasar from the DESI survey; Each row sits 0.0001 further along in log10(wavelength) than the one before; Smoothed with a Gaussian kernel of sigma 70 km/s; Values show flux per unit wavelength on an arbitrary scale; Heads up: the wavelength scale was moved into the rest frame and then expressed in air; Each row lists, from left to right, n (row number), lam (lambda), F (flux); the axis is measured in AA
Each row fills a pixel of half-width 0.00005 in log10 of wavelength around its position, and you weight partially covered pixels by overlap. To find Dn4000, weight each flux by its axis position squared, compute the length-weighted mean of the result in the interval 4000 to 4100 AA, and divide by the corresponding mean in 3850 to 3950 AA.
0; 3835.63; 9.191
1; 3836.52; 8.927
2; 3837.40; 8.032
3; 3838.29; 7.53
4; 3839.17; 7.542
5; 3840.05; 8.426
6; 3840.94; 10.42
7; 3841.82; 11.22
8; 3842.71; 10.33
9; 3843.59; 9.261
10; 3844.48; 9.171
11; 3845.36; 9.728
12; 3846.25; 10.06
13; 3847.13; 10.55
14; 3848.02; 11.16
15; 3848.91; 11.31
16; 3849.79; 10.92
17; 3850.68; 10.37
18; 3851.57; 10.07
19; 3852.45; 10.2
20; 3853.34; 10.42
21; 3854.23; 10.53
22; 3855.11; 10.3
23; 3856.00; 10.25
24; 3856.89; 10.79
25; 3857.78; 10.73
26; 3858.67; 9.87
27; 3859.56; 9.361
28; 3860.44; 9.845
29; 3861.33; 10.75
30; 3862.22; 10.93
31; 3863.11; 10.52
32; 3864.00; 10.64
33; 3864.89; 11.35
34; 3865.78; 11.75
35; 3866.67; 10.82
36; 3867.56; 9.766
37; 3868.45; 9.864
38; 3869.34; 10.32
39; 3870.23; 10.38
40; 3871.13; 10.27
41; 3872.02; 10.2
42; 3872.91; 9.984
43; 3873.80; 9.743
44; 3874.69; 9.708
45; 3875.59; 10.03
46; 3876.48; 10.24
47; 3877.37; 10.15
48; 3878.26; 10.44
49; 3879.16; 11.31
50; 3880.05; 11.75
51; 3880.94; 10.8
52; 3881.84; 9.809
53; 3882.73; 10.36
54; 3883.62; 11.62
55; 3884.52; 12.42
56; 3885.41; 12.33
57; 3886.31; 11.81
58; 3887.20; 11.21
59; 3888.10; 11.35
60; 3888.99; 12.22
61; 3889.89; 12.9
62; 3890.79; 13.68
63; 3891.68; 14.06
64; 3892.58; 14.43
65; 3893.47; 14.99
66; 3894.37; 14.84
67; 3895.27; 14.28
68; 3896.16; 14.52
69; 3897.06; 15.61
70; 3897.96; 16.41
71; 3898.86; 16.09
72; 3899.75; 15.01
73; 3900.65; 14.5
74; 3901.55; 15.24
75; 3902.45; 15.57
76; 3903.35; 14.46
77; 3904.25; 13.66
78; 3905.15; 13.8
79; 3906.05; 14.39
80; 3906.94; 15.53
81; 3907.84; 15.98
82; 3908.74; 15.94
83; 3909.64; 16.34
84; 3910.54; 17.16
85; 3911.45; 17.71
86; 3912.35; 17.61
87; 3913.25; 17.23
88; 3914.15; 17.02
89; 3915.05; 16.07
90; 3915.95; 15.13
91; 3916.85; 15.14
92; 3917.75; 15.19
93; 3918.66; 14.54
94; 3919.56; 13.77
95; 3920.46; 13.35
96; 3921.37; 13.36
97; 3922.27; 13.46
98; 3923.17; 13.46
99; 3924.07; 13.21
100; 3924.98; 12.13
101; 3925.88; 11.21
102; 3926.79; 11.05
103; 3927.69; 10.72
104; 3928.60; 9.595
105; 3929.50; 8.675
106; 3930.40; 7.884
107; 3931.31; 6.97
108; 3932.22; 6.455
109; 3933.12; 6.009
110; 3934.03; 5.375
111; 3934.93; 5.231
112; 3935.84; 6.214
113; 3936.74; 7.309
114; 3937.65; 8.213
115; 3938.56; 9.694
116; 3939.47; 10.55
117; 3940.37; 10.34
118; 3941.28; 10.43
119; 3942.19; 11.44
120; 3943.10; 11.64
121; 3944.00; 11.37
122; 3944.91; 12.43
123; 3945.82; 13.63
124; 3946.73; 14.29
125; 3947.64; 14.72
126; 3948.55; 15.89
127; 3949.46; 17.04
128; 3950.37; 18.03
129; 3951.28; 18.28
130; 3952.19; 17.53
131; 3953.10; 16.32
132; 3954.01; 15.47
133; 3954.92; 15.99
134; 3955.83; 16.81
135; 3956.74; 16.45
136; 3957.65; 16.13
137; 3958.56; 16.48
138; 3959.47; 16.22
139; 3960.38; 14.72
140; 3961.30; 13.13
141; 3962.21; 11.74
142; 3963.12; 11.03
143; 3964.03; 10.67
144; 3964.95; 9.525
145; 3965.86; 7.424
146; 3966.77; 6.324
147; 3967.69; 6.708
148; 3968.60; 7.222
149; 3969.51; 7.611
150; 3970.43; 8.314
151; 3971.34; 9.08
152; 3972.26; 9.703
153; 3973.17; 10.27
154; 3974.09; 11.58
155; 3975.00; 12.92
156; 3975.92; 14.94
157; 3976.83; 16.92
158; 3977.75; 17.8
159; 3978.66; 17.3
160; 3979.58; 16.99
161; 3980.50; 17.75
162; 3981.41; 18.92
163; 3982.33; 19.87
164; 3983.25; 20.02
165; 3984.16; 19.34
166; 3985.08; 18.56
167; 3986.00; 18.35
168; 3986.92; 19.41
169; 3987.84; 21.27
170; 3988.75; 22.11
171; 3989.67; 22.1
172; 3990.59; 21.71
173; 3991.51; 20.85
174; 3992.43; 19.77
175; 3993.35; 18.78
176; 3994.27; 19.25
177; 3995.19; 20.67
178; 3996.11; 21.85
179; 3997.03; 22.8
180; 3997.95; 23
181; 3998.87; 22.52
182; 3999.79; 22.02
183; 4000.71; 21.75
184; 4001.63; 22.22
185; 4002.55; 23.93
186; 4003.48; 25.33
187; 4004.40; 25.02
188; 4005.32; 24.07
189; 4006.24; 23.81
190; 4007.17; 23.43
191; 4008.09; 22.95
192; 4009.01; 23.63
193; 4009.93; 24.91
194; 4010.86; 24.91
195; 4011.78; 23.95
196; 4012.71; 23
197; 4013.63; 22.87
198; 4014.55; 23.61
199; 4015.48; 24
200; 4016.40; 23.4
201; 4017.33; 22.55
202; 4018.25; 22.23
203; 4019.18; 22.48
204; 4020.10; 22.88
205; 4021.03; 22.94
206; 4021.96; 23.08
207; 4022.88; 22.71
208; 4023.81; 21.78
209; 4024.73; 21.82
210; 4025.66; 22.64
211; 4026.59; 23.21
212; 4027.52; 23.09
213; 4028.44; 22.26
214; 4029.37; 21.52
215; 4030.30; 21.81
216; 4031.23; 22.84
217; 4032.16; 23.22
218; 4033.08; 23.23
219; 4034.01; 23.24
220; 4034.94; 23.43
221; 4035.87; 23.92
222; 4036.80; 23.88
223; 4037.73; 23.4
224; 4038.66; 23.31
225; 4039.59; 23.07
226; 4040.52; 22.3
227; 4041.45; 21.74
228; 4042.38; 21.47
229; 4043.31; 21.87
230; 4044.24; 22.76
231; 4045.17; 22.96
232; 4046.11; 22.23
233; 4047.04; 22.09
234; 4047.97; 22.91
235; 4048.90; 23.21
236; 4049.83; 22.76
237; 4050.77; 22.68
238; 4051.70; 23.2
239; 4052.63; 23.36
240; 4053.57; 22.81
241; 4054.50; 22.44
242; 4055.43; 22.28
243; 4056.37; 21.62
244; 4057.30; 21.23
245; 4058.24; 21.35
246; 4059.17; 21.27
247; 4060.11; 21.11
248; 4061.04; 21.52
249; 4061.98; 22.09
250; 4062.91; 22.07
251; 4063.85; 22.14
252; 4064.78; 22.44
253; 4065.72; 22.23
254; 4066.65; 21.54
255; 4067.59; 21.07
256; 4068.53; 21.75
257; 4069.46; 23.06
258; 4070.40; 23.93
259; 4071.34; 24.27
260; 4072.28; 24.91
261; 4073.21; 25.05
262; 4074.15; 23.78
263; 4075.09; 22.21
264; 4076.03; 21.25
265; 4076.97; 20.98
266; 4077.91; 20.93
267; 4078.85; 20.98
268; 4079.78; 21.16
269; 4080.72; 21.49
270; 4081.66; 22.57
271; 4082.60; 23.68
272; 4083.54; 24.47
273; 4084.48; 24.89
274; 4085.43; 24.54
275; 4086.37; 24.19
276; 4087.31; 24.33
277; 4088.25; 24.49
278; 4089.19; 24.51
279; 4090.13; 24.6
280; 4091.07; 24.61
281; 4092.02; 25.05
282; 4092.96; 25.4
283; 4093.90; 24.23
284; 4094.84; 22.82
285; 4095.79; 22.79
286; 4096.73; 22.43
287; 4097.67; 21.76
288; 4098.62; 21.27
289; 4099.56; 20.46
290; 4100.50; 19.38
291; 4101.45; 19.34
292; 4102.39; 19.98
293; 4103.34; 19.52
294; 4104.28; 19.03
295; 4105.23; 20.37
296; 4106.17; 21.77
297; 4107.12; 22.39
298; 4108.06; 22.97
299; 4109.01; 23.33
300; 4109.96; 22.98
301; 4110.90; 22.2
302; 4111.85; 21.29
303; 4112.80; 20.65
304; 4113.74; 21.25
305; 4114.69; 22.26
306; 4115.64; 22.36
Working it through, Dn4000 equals 2.04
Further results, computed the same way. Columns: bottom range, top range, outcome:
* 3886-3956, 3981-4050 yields 1.77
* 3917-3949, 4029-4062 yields 2.19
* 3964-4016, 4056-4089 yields 1.26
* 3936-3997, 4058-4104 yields 1.61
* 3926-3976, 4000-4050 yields 2.09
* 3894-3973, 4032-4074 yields 1.87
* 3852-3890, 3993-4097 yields 2.34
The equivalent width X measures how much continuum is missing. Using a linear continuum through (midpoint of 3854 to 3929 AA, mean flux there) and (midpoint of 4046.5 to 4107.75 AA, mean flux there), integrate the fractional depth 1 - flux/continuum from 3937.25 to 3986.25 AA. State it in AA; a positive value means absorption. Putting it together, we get 8.16 AA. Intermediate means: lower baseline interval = 12.7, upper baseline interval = 22.5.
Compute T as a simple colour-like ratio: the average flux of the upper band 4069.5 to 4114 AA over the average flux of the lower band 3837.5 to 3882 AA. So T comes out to 2.2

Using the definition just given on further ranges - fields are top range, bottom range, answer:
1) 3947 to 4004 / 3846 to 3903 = 1.43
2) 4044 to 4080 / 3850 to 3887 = 2.12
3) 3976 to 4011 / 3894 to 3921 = 1.37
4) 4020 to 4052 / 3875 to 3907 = 1.74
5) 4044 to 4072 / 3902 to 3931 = 1.59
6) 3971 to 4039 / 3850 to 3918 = 1.68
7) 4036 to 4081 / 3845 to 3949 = 1.87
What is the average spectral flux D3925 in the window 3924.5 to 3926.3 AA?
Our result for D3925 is 11.7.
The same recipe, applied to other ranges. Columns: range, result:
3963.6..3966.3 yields 9.19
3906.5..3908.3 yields 15.8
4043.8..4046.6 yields 22.6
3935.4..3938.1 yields 7.26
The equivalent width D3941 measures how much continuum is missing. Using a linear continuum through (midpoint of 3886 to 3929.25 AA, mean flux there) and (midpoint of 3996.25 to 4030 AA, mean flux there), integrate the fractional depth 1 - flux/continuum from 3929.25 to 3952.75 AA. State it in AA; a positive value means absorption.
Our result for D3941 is 8.5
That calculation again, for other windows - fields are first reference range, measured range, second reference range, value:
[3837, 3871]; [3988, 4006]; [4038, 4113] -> -4.0 AA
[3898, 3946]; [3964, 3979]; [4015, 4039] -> 5.8 AA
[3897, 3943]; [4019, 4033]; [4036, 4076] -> -1.5 AA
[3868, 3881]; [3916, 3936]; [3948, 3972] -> 2.0 AA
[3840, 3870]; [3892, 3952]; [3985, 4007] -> 9.1 AA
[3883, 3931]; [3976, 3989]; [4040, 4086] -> -0.5 AA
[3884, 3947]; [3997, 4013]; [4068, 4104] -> -4.9 AA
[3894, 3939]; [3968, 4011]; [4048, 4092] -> -3.0 AA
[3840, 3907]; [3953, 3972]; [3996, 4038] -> 6.8 AA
